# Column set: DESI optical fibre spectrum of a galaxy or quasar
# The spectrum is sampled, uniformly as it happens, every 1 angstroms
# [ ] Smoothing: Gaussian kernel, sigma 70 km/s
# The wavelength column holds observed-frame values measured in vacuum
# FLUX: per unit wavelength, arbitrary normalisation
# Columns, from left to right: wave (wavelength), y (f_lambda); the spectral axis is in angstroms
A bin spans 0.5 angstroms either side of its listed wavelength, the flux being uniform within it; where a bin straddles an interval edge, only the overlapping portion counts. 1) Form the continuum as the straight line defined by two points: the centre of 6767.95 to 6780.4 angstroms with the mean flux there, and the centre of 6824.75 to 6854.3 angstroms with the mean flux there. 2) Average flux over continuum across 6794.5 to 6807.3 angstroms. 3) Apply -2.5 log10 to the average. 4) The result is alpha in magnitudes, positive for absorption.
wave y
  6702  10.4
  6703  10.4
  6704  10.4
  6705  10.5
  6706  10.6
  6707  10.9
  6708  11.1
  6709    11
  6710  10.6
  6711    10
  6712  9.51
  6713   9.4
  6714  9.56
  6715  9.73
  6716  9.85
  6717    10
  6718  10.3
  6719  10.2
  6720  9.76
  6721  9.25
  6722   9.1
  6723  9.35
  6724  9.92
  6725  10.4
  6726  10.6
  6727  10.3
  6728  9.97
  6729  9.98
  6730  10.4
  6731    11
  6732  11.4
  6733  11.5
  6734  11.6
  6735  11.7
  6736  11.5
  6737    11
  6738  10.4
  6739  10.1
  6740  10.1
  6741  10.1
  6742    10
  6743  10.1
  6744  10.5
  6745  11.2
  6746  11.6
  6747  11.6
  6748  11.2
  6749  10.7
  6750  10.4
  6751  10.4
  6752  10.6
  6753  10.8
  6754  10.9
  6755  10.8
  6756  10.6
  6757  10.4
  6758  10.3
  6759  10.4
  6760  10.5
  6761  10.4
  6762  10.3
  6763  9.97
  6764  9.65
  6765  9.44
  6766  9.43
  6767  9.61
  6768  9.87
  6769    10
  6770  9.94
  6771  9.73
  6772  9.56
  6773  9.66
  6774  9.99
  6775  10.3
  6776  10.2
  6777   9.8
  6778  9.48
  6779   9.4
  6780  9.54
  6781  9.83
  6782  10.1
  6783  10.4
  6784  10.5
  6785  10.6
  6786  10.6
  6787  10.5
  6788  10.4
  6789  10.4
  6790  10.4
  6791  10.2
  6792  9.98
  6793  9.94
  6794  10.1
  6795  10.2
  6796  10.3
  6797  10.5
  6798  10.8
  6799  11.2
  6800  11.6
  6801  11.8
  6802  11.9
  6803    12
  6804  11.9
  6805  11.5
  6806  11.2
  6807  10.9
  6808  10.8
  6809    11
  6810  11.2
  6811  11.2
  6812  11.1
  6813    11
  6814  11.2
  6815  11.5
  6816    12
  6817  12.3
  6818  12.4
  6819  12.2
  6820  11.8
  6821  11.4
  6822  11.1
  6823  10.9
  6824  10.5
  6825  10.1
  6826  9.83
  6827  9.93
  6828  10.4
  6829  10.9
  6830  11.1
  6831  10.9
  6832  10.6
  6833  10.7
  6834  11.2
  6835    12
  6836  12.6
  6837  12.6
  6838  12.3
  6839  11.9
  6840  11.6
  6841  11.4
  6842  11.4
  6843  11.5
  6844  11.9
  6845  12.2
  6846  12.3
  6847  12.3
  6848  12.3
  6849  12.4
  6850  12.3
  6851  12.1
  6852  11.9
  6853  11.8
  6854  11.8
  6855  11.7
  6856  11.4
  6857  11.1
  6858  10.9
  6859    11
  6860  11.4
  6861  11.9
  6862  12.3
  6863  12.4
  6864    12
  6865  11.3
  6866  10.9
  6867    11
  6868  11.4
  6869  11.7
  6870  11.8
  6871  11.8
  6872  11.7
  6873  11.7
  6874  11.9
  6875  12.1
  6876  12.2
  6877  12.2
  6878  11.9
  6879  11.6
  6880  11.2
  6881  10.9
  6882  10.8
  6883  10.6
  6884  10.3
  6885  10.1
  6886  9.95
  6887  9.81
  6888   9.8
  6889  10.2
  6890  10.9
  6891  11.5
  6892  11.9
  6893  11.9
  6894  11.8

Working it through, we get -0.07 mag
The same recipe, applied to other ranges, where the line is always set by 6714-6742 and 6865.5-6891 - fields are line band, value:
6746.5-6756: -0.04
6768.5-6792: 0.06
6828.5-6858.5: -0.07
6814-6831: -0.03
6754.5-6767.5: 0.04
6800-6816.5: -0.06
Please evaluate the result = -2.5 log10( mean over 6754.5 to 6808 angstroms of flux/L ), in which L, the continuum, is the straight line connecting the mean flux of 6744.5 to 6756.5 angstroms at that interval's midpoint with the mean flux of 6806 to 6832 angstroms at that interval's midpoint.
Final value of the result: 0.06 mag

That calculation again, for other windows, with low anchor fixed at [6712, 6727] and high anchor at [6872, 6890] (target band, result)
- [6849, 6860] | -0.08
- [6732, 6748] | -0.10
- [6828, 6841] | -0.08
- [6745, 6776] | -0.02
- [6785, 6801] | -0.02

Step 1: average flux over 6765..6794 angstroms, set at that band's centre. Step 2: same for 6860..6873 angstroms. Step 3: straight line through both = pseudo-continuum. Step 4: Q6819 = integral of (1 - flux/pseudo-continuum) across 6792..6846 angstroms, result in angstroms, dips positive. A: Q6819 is -2.5 angstroms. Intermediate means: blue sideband 10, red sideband 11.7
